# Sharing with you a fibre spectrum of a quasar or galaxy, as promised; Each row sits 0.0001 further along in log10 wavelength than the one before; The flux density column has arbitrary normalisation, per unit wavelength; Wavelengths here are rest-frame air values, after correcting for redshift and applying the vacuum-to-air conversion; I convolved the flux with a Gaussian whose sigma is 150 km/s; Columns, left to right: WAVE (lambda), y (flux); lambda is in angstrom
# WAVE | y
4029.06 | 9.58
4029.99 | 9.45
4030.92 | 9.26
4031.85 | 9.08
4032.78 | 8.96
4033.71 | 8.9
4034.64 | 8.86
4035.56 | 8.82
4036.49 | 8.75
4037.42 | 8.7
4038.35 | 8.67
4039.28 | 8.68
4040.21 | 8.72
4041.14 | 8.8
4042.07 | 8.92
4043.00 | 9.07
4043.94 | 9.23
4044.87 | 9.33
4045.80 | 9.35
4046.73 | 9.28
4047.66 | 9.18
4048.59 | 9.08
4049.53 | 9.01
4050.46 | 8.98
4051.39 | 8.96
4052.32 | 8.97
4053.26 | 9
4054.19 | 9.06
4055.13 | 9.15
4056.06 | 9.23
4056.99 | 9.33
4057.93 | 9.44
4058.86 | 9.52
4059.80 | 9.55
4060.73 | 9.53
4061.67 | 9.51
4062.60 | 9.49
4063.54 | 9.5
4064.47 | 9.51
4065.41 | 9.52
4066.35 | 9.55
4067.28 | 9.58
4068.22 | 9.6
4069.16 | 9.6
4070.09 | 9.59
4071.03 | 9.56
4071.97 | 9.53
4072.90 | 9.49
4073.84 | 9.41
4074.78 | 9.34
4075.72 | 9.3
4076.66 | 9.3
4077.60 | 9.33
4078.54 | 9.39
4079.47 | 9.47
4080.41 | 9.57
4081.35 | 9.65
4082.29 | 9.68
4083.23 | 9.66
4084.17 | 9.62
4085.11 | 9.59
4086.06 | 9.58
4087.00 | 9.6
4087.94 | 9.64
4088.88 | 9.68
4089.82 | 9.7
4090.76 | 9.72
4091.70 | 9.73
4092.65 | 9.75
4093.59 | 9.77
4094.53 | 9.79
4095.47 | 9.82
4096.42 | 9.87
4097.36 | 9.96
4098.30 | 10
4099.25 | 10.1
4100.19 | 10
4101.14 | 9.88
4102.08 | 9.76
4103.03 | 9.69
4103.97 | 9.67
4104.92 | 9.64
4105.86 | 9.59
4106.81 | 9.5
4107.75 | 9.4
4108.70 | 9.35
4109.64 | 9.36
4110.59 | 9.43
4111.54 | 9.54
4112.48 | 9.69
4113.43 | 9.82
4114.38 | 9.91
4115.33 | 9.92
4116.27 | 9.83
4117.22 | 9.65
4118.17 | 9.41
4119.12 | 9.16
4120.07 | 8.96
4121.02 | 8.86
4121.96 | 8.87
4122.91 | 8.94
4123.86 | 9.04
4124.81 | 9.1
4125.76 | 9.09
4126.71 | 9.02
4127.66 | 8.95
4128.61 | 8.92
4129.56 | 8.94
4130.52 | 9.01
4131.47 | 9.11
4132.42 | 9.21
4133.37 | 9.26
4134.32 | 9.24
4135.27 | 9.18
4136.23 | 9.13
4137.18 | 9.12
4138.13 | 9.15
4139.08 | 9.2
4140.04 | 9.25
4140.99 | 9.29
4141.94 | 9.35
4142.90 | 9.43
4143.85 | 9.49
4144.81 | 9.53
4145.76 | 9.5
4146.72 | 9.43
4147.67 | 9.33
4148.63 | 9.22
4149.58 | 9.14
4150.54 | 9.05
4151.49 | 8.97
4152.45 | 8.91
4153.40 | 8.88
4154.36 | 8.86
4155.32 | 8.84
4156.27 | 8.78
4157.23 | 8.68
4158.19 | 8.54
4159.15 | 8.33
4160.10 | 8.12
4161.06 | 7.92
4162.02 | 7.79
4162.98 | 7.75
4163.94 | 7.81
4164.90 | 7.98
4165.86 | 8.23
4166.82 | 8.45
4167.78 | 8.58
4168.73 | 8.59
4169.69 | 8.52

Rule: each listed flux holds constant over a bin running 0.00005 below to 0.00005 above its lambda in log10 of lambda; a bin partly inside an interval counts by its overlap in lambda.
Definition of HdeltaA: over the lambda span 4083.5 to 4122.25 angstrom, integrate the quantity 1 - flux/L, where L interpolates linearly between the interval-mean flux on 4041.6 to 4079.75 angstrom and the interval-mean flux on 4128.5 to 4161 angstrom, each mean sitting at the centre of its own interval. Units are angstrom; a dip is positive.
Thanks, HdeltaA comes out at -1.8 angstrom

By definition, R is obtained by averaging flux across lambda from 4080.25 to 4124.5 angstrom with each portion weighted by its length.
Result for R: 9.6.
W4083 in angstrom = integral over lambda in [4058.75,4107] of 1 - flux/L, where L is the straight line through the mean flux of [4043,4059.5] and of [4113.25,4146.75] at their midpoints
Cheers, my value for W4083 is -2.2 angstrom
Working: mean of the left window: 9.18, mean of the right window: 9.25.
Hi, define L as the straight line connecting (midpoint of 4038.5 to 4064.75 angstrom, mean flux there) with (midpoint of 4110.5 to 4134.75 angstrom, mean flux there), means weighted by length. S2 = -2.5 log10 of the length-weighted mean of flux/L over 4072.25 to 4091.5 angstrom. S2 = -0.04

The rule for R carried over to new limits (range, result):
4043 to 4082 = 9.36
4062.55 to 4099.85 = 9.62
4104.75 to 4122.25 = 9.48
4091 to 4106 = 9.82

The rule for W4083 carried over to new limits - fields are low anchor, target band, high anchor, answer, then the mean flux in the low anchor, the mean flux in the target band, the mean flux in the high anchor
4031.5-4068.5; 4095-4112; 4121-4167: -1.3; 9.16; 9.69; 8.9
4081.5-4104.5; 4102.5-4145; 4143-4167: -0.4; 9.76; 9.31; 8.71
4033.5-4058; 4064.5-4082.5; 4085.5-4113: -0.2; 9.01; 9.5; 9.7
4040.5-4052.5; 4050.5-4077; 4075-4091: -0.2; 9.09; 9.39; 9.55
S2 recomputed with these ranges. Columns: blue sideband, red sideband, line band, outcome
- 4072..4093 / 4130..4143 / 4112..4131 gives 0.01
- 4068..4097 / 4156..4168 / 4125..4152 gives -0.07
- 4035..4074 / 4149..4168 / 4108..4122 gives -0.08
